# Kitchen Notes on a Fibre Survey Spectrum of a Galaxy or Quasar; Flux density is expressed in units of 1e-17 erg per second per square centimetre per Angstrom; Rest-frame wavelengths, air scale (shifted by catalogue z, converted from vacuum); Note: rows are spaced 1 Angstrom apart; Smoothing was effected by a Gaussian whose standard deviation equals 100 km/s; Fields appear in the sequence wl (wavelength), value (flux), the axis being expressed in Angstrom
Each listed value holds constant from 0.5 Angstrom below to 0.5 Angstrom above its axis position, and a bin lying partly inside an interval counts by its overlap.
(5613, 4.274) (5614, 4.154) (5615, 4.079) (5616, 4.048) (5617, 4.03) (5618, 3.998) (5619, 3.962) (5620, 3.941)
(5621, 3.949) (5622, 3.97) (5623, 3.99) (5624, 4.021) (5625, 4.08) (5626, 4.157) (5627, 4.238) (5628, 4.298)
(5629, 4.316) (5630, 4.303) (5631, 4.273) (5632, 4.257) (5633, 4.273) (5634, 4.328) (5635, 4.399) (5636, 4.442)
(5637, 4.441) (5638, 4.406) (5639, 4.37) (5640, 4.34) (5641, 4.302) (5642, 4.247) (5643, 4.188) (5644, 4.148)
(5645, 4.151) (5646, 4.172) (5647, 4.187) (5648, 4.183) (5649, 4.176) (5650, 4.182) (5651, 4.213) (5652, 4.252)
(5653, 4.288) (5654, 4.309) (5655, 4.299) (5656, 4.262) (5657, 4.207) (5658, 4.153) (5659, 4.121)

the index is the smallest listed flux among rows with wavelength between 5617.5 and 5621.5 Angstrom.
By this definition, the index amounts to 3.941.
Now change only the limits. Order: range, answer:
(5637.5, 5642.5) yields 4.247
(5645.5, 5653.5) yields 4.172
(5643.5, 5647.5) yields 4.148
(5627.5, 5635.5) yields 4.257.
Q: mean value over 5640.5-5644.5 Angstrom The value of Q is 4.22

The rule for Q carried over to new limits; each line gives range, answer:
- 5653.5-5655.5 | 4.3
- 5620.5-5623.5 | 3.97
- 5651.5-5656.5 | 4.28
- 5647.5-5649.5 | 4.18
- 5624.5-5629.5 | 4.22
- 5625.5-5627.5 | 4.2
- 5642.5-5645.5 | 4.16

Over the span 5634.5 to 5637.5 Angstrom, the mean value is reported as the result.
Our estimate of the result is 4.43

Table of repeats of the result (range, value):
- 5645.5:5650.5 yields 4.18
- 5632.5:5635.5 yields 4.33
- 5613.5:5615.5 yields 4.12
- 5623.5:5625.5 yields 4.05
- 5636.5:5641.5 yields 4.37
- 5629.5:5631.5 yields 4.29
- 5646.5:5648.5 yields 4.19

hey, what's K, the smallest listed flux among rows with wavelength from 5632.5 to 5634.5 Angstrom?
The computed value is 4.273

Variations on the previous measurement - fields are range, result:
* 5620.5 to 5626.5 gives 3.949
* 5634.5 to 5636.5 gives 4.399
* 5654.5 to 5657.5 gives 4.207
